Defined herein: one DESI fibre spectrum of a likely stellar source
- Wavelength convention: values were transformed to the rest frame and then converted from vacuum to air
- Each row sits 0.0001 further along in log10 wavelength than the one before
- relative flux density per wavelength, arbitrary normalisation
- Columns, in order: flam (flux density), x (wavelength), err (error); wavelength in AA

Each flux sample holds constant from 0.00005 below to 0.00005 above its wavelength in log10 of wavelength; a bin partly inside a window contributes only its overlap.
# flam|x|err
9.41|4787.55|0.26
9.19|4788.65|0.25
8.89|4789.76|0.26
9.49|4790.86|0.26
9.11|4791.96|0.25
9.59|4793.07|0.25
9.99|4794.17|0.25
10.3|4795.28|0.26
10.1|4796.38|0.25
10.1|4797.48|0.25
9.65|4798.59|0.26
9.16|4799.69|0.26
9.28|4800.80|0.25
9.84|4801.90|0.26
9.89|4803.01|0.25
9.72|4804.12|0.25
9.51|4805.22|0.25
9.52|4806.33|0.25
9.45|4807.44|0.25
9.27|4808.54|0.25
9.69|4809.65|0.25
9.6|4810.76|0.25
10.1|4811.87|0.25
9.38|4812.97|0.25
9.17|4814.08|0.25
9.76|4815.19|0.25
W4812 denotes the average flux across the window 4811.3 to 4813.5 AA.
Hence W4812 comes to 9.77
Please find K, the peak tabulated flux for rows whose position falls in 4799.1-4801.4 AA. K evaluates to 9.28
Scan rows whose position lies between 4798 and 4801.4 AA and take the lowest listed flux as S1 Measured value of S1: 9.16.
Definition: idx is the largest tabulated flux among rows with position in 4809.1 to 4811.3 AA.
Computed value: 9.69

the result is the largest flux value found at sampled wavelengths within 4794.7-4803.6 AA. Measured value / 10.3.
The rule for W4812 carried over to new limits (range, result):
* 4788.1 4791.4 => 9.18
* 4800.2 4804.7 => 9.67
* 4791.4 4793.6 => 9.33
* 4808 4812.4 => 9.65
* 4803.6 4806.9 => 9.58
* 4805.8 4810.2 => 9.48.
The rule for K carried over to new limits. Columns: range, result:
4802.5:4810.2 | 9.89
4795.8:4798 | 10.1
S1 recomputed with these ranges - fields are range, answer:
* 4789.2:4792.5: 8.89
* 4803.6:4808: 9.45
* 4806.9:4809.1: 9.27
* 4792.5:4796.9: 9.59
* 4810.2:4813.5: 9.38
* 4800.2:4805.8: 9.28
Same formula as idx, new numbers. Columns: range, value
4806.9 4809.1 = 9.45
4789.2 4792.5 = 9.49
